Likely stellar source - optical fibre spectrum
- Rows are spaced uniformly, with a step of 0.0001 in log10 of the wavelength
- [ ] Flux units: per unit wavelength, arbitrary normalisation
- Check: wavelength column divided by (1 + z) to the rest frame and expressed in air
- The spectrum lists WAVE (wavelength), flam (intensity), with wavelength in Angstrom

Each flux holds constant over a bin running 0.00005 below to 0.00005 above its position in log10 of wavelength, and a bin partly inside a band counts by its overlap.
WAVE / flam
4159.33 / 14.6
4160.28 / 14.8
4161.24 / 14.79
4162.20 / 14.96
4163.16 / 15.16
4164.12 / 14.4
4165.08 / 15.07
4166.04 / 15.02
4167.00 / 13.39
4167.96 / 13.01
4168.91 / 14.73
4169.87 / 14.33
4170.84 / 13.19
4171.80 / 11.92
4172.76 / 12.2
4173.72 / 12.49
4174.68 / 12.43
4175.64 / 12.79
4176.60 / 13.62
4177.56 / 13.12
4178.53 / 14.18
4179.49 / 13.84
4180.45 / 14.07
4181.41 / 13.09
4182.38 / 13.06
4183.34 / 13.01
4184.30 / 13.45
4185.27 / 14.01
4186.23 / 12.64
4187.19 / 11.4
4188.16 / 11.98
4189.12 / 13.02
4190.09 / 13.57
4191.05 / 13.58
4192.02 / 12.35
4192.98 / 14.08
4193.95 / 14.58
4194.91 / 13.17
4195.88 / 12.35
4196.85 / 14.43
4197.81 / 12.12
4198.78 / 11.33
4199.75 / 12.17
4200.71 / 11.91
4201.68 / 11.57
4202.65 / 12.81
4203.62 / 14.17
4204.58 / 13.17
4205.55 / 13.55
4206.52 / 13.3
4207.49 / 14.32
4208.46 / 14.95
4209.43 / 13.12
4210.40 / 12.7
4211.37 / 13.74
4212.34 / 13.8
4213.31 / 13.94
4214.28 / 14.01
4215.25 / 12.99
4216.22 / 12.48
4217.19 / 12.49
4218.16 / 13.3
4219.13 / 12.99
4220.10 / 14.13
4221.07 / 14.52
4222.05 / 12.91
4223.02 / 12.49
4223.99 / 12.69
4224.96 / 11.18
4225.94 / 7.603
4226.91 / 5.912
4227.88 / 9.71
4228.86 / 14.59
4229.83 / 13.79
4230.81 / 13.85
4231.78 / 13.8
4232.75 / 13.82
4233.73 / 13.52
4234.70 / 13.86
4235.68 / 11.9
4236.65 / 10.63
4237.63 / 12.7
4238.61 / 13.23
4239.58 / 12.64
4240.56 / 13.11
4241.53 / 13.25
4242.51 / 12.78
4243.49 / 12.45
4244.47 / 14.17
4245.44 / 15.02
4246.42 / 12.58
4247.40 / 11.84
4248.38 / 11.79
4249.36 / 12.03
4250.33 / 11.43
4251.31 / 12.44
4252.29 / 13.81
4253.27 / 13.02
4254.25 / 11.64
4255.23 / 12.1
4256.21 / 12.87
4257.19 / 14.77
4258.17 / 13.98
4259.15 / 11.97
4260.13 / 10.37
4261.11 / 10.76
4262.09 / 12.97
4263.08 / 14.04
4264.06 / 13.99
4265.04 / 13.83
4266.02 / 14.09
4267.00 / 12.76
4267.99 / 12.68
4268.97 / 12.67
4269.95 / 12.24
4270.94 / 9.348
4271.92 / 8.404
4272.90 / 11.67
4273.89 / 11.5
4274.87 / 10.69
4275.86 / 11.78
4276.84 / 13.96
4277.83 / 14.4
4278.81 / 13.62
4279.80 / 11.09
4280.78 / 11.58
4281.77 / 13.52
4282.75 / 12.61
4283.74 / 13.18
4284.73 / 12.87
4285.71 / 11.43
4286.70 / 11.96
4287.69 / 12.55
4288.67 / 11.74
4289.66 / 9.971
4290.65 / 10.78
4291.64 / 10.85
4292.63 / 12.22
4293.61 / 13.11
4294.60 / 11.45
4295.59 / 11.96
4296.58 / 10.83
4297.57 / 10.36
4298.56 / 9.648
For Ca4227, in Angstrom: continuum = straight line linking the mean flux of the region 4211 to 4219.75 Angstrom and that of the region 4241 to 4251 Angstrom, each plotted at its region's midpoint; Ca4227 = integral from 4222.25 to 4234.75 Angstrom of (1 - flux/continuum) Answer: 1.0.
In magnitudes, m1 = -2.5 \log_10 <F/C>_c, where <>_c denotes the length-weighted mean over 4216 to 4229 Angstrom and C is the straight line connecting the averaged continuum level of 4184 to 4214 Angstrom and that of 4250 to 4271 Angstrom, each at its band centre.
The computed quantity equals 0.10 mag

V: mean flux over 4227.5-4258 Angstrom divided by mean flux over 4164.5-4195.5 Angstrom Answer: 1.0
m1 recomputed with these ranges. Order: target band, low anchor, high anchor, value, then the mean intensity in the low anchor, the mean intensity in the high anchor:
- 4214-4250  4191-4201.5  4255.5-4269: 0.03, 12.8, 13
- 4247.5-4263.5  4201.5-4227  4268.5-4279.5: -0.03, 12.9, 11.8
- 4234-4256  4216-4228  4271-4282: -0.08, 11.8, 11.9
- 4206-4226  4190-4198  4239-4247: 0.02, 13.4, 13.2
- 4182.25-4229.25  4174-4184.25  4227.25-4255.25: 0.02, 13.3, 12.8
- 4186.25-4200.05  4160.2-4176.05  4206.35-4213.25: 0.07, 13.8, 13.7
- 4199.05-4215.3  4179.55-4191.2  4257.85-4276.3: -0.04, 13.1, 12.1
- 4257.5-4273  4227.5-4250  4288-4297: -0.01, 12.9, 11.5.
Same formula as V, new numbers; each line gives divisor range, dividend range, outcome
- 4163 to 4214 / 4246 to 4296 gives 0.92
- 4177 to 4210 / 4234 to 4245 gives 0.97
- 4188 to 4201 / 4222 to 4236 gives 0.93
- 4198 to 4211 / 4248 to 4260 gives 0.97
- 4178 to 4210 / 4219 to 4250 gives 0.95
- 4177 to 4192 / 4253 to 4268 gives 0.98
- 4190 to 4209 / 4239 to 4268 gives 0.98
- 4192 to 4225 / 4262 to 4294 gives 0.93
